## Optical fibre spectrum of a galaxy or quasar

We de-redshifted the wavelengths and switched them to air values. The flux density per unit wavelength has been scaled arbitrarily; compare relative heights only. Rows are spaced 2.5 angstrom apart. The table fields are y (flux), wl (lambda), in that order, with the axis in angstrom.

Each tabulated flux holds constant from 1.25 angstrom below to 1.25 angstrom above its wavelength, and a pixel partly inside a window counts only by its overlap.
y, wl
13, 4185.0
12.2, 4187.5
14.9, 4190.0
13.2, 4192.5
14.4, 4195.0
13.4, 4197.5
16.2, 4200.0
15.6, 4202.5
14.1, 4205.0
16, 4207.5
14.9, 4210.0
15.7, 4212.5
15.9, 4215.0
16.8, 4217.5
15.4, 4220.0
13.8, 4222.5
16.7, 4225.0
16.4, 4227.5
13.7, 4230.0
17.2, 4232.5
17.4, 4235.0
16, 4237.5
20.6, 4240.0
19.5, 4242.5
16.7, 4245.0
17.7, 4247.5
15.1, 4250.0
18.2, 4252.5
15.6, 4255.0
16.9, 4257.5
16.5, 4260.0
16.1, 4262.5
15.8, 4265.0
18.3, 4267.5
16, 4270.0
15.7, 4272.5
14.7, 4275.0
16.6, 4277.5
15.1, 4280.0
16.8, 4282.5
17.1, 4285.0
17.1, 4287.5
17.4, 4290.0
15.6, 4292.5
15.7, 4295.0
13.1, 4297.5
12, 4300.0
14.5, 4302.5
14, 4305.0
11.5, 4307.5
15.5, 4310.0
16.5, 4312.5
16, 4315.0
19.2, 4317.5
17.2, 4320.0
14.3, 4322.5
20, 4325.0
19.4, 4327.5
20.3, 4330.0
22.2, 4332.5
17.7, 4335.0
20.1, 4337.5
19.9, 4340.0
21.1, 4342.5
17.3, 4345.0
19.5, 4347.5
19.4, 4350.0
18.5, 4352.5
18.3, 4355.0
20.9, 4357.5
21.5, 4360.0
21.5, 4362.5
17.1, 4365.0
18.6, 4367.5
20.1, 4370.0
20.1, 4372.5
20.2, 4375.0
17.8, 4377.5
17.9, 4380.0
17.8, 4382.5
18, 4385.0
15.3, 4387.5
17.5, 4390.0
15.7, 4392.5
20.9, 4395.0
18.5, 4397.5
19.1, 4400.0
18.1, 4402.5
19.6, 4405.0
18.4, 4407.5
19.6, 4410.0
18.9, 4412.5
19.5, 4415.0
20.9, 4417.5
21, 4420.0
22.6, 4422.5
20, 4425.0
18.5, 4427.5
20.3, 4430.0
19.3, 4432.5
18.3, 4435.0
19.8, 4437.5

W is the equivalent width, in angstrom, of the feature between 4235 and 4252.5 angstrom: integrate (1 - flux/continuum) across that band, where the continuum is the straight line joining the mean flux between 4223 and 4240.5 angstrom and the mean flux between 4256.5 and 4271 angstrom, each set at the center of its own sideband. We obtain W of -1.1 angstrom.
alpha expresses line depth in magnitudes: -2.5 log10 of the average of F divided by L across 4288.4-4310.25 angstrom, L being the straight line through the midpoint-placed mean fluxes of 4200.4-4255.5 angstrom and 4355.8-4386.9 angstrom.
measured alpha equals 0.23 mag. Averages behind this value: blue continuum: 16.3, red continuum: 19.2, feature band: 14.4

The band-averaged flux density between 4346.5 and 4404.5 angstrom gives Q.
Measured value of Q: 18.8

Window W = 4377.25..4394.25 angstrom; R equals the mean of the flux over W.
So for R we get 17.2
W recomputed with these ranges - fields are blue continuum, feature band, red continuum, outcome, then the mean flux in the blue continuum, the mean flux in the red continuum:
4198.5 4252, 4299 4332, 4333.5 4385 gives 3.5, 16.3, 19.2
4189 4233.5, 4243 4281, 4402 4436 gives -0.2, 15.2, 19.7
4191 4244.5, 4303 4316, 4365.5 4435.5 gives 2.1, 15.9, 19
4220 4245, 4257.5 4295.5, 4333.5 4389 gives 2.6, 16.7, 19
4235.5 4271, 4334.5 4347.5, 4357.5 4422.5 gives -0.7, 17.1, 19.1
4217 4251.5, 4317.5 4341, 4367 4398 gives -1.7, 16.7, 18.3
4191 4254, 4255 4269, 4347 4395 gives 0.1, 16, 18.8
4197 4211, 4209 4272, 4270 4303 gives -5.0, 15.1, 15.5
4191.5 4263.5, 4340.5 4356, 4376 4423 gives -1.0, 16.1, 18.7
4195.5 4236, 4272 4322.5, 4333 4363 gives 7.1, 15.5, 19.7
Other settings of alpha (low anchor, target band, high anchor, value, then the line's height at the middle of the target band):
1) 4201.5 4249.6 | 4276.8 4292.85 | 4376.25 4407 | 0.022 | 16.9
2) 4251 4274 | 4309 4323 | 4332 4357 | 0.112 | 18.4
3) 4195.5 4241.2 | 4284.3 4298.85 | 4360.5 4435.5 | 0.080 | 17.2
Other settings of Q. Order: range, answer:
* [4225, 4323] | 16.2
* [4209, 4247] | 16.5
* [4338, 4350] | 19.5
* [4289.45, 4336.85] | 16.5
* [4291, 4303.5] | 14.2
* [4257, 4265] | 16.4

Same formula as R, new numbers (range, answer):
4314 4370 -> 19.1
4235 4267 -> 17.1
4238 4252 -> 17.8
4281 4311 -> 15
